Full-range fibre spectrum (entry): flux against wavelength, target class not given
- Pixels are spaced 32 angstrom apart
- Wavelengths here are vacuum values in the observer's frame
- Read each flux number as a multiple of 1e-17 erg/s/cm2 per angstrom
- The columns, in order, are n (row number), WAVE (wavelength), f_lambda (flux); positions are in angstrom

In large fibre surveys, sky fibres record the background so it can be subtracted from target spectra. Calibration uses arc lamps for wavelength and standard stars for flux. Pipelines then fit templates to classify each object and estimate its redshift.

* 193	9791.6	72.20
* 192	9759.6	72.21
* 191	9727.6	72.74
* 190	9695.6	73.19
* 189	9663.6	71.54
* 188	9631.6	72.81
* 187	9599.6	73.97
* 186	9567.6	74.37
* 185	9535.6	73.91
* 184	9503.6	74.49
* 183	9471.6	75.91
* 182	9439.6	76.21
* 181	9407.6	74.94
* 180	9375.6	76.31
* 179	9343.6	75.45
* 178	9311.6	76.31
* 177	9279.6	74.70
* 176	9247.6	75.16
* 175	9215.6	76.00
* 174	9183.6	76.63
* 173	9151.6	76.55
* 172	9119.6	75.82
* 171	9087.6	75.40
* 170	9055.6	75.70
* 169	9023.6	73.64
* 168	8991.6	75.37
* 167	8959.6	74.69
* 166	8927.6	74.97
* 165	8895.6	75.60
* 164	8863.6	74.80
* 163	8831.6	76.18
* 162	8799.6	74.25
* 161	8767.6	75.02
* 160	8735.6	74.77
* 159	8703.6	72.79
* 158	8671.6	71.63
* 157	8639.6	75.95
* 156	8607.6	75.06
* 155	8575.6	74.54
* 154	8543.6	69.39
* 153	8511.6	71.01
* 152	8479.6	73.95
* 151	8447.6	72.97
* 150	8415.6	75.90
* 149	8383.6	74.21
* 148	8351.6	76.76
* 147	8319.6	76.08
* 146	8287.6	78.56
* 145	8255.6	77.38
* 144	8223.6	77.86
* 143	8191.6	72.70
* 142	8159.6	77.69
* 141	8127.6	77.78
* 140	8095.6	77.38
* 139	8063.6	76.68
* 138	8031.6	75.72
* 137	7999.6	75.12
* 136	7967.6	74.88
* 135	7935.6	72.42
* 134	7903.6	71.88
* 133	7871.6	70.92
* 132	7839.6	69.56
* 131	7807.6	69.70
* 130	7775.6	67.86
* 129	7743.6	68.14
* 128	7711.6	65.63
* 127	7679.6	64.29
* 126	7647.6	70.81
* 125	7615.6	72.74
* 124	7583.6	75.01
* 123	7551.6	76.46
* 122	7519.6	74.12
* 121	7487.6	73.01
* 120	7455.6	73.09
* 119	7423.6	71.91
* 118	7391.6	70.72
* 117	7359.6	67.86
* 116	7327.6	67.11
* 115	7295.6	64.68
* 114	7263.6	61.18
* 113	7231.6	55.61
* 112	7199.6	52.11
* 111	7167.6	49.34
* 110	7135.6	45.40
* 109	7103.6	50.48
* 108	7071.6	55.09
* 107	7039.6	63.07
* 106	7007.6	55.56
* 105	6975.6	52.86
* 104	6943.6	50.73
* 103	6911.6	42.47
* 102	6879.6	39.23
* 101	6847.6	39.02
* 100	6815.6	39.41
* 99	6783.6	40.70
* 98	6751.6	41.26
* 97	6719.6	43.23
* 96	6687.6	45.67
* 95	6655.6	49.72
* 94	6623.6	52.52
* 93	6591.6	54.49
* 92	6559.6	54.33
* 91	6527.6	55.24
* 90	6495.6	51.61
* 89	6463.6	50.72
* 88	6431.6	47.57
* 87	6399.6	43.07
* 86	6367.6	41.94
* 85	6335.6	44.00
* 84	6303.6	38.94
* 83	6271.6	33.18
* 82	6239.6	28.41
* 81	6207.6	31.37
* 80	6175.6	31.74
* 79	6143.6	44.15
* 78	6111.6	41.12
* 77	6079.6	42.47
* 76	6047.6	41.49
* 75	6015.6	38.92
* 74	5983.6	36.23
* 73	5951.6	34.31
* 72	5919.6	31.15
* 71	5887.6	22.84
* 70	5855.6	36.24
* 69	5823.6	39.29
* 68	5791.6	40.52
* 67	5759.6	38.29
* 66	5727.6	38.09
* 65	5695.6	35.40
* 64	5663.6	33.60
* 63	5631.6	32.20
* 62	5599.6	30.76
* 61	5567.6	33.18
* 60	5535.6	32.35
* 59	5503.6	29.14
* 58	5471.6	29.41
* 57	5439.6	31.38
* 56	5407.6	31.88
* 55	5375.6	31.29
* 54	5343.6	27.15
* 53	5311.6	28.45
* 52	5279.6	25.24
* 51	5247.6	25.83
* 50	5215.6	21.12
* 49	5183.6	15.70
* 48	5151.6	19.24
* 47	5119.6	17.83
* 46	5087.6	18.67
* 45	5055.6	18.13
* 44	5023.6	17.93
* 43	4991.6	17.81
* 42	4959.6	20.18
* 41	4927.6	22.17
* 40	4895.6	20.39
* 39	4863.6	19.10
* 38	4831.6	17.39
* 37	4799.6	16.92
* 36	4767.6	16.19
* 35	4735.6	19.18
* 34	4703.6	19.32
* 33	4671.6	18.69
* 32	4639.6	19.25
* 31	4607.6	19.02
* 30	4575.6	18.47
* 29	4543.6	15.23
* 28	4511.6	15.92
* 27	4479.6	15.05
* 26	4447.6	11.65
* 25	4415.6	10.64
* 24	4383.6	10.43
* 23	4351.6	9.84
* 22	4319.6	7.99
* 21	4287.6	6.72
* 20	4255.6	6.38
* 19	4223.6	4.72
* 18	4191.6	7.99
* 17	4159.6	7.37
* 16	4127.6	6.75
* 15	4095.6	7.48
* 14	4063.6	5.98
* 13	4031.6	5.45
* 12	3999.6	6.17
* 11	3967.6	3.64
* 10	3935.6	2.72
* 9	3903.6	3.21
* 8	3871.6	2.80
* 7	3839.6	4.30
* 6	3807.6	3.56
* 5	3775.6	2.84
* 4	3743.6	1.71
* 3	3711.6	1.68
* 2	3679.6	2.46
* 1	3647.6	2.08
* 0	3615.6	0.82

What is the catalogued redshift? 0.000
